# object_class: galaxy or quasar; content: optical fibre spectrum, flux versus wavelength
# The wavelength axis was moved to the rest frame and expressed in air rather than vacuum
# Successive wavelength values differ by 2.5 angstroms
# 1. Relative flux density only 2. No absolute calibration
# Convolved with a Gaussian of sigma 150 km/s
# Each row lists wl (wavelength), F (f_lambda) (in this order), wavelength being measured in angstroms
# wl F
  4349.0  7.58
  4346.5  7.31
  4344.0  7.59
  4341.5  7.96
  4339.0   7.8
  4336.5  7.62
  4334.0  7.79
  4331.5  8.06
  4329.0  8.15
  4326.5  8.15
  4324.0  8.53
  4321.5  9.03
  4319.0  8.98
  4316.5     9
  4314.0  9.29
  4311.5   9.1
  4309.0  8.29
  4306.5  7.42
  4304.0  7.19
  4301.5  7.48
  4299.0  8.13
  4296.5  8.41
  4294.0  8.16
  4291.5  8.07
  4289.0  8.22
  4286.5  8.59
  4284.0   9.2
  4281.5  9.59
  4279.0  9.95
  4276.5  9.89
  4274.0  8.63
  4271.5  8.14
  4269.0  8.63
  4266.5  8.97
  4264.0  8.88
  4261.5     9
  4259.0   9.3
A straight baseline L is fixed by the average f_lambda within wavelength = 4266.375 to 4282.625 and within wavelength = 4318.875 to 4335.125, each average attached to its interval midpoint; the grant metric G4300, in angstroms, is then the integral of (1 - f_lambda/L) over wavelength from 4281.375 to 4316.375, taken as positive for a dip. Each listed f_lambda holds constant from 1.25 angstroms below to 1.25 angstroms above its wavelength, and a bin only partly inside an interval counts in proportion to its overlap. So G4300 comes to 1.6 angstroms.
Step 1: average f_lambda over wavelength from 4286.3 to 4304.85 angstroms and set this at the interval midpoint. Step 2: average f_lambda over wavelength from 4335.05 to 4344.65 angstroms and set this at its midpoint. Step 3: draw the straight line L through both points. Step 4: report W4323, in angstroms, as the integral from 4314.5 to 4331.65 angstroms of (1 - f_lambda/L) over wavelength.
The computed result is -1.7 angstroms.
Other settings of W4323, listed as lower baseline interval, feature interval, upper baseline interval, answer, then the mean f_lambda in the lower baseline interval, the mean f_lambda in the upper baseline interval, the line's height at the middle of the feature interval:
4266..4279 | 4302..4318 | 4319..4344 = 0.2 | 8.95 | 8.14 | 8.43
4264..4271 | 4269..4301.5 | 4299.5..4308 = -2.3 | 8.74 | 7.46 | 8.11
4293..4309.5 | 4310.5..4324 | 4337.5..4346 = -2.1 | 7.84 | 7.74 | 7.8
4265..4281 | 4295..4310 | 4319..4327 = 1.7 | 9.06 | 8.67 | 8.83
